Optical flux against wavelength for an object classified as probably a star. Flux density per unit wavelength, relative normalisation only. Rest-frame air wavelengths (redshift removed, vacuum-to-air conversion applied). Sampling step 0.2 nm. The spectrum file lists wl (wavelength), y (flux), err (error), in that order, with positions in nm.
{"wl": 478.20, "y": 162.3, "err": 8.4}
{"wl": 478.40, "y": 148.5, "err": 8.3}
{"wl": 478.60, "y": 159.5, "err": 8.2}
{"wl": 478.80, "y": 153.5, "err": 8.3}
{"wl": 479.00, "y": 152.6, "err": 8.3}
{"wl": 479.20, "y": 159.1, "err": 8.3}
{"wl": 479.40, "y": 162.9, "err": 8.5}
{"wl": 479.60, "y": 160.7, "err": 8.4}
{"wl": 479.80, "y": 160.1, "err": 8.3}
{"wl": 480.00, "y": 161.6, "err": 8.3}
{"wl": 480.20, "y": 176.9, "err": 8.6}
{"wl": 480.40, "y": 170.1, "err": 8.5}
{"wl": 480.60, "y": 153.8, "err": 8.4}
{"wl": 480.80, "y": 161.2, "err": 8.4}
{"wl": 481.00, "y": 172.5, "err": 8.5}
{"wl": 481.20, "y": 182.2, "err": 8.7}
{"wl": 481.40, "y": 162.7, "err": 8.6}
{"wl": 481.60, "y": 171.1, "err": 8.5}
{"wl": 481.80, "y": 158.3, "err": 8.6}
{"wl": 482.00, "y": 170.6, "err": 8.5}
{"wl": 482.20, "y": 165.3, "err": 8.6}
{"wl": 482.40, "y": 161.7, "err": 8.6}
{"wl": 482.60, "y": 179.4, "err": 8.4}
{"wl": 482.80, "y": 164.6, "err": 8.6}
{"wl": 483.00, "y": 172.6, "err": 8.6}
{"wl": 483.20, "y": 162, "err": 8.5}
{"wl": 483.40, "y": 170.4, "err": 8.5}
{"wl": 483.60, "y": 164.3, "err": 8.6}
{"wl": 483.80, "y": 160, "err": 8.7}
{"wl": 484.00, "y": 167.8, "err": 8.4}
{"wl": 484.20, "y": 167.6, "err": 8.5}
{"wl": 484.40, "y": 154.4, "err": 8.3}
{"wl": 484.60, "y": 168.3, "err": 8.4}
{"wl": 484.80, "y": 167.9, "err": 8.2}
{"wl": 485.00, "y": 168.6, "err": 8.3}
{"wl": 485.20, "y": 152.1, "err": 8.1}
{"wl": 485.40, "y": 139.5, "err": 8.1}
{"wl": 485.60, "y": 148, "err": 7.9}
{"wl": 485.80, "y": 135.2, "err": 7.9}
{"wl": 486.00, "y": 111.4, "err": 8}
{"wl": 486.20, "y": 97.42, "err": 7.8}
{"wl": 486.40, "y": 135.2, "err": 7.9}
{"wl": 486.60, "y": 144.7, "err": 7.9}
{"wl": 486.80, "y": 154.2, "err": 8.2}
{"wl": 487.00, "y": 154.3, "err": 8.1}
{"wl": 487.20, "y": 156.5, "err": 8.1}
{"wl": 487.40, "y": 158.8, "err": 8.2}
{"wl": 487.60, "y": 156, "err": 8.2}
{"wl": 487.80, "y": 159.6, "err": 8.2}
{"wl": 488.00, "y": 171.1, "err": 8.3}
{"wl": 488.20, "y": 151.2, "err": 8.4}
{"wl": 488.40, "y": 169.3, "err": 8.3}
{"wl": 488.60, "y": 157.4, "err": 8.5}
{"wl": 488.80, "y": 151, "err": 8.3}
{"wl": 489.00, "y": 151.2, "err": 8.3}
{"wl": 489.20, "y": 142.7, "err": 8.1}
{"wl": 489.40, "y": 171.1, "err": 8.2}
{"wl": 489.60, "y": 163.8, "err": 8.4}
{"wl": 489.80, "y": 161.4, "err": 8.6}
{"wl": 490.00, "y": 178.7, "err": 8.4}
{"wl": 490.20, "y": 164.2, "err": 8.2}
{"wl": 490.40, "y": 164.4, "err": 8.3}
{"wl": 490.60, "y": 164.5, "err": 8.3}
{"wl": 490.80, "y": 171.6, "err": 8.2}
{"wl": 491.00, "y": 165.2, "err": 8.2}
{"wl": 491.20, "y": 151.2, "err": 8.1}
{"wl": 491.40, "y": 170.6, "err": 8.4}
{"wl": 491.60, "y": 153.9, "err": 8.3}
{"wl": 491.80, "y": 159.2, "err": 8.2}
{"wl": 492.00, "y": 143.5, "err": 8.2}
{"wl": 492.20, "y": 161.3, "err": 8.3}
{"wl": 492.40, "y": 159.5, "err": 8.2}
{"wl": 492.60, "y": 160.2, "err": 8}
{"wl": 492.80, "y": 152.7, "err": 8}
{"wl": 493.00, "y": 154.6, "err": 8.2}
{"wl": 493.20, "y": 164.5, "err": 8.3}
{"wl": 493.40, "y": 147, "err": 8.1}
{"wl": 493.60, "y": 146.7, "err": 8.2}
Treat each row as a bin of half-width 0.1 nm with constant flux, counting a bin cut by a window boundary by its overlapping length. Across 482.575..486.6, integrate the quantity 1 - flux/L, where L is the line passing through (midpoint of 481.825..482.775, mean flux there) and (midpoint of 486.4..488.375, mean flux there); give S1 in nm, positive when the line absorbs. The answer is 0.22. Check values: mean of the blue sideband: 168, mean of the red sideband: 156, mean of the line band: 154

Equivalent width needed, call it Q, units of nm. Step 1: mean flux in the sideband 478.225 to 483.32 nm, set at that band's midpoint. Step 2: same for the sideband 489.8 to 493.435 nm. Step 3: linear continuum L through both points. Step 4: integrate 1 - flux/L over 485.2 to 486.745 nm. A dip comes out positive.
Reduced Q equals 0.29 nm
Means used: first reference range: 164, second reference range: 161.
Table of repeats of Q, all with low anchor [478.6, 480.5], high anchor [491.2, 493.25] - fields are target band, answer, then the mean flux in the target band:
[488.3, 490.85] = -0.06 nm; 162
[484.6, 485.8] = 0.04 nm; 155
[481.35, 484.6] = -0.11 nm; 166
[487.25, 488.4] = -0.01 nm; 160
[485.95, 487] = 0.18 nm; 132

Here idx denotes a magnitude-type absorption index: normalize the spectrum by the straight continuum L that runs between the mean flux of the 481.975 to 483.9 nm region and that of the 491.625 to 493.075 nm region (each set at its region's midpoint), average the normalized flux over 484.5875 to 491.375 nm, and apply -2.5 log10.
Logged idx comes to 0.043 mag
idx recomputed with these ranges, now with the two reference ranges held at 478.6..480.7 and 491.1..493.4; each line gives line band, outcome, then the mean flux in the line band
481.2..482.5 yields -0.040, 166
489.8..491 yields -0.068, 168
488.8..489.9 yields 0.003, 157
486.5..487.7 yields 0.031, 154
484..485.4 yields -0.016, 162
